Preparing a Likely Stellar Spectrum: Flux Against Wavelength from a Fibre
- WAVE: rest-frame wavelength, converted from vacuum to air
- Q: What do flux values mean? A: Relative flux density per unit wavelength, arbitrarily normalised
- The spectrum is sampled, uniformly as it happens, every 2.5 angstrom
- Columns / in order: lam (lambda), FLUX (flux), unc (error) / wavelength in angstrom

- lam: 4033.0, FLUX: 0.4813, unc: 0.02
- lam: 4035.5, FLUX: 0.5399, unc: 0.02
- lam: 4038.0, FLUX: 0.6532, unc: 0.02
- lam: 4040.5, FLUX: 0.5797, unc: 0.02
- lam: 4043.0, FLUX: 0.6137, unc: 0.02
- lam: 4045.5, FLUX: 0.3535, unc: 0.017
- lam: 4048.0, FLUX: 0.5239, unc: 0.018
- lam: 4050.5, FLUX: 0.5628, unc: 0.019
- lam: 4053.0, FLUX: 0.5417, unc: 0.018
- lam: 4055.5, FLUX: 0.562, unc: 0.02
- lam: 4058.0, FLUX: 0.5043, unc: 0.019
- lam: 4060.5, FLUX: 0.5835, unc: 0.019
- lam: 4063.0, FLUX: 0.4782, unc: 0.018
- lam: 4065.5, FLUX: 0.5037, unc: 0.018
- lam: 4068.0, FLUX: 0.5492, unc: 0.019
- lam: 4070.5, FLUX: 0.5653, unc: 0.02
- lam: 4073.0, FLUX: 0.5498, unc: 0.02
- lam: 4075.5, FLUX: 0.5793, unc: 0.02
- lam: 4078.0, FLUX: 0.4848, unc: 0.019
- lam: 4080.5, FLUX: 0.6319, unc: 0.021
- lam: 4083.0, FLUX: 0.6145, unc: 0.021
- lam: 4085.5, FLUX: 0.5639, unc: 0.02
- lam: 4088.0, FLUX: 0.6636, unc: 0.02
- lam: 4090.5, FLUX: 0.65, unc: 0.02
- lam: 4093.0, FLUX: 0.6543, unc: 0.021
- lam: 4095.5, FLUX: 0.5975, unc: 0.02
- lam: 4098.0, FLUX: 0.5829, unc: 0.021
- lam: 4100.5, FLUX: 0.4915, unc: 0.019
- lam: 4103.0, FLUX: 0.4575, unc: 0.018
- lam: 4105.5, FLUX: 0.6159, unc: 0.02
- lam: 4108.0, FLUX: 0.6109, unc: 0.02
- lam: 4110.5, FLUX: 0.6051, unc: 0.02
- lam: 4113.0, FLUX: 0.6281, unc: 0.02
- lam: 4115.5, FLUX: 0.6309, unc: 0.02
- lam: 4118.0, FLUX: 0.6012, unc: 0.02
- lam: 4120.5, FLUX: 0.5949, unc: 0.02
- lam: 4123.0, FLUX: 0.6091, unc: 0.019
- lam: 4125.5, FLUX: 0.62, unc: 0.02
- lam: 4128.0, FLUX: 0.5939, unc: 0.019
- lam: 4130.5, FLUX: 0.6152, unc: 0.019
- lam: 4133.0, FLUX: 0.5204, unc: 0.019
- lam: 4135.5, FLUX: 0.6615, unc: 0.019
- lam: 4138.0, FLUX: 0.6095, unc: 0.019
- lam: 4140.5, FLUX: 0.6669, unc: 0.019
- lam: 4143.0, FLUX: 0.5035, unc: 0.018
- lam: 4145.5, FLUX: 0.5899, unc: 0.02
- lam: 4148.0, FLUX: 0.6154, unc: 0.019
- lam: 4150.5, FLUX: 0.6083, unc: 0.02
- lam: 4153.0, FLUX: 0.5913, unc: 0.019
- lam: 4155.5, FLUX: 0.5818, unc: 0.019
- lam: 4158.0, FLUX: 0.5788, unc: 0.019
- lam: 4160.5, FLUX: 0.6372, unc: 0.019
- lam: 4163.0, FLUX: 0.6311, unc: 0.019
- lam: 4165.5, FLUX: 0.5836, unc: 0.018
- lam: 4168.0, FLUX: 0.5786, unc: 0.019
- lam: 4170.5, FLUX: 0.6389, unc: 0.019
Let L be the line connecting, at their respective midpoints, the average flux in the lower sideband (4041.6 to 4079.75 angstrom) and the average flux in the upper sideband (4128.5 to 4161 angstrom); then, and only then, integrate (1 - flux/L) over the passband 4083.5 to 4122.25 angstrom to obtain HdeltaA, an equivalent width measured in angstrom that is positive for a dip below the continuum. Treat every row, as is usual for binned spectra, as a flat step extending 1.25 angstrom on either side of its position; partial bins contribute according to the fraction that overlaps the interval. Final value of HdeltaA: -2.2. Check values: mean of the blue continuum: 0.532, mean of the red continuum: 0.597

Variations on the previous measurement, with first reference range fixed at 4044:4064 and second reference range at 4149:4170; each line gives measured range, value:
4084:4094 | -1.62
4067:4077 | -0.55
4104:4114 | -0.91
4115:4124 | -0.62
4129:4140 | -0.48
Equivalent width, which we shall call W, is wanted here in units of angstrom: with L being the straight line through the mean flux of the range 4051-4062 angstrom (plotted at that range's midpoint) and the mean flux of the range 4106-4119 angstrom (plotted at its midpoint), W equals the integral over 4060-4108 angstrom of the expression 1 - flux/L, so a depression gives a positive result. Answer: 0.9 angstrom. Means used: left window 0.547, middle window 0.57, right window 0.616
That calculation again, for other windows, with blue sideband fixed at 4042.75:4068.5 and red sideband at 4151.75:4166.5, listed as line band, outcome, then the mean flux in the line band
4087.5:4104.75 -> -0.97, 0.583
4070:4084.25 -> -0.89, 0.571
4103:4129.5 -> -1.68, 0.604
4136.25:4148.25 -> -0.21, 0.598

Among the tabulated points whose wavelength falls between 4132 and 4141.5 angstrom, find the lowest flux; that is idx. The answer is 0.5204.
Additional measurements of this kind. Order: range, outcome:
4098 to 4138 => 0.4575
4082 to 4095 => 0.5639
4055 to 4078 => 0.4782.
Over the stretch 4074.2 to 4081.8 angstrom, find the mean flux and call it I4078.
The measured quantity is 0.566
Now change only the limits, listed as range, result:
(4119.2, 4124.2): 0.602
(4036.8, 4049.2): 0.544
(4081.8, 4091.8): 0.623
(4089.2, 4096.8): 0.634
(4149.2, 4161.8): 0.6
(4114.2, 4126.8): 0.611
